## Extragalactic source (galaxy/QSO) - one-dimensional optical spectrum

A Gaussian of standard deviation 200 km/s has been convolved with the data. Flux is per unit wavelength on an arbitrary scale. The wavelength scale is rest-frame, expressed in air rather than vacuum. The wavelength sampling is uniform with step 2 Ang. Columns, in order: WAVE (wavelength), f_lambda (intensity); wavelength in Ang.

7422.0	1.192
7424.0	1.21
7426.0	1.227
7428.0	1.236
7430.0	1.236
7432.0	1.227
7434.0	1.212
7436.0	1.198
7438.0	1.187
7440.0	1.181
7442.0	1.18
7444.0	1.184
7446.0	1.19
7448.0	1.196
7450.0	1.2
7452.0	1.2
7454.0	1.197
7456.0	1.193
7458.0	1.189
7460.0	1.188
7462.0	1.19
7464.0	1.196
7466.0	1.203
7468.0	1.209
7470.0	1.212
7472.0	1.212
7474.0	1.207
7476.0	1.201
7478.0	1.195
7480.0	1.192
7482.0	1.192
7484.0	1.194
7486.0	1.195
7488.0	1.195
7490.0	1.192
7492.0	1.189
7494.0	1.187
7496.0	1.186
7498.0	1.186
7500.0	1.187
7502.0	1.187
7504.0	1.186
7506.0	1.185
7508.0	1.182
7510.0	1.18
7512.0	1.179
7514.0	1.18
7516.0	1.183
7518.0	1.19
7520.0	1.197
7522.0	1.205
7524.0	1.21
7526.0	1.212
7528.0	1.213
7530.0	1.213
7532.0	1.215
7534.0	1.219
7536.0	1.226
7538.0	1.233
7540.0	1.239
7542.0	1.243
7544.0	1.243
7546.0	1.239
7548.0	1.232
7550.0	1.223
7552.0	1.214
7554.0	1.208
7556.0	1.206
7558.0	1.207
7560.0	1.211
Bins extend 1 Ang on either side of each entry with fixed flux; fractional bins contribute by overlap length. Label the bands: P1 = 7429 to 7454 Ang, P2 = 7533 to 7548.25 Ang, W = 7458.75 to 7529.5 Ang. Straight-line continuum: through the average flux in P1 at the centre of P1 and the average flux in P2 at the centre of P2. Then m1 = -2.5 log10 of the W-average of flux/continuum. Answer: 0.02 mag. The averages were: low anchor 1.2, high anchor 1.23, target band 1.19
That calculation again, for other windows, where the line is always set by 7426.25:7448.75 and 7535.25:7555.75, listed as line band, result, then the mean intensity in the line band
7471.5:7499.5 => 0.02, 1.19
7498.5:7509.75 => 0.03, 1.19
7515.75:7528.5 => 0.02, 1.2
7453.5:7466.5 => 0.01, 1.19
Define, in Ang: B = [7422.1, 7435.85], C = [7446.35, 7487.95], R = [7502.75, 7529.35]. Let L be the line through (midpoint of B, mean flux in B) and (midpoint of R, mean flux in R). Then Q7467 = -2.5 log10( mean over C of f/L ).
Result 0.01 mag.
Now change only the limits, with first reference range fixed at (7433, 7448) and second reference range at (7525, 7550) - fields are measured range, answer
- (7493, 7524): 0.026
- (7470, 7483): 0.003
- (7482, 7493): 0.014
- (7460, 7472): -0.001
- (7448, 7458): -0.001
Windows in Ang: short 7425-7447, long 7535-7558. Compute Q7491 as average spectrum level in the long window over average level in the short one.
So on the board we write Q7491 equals 1.02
